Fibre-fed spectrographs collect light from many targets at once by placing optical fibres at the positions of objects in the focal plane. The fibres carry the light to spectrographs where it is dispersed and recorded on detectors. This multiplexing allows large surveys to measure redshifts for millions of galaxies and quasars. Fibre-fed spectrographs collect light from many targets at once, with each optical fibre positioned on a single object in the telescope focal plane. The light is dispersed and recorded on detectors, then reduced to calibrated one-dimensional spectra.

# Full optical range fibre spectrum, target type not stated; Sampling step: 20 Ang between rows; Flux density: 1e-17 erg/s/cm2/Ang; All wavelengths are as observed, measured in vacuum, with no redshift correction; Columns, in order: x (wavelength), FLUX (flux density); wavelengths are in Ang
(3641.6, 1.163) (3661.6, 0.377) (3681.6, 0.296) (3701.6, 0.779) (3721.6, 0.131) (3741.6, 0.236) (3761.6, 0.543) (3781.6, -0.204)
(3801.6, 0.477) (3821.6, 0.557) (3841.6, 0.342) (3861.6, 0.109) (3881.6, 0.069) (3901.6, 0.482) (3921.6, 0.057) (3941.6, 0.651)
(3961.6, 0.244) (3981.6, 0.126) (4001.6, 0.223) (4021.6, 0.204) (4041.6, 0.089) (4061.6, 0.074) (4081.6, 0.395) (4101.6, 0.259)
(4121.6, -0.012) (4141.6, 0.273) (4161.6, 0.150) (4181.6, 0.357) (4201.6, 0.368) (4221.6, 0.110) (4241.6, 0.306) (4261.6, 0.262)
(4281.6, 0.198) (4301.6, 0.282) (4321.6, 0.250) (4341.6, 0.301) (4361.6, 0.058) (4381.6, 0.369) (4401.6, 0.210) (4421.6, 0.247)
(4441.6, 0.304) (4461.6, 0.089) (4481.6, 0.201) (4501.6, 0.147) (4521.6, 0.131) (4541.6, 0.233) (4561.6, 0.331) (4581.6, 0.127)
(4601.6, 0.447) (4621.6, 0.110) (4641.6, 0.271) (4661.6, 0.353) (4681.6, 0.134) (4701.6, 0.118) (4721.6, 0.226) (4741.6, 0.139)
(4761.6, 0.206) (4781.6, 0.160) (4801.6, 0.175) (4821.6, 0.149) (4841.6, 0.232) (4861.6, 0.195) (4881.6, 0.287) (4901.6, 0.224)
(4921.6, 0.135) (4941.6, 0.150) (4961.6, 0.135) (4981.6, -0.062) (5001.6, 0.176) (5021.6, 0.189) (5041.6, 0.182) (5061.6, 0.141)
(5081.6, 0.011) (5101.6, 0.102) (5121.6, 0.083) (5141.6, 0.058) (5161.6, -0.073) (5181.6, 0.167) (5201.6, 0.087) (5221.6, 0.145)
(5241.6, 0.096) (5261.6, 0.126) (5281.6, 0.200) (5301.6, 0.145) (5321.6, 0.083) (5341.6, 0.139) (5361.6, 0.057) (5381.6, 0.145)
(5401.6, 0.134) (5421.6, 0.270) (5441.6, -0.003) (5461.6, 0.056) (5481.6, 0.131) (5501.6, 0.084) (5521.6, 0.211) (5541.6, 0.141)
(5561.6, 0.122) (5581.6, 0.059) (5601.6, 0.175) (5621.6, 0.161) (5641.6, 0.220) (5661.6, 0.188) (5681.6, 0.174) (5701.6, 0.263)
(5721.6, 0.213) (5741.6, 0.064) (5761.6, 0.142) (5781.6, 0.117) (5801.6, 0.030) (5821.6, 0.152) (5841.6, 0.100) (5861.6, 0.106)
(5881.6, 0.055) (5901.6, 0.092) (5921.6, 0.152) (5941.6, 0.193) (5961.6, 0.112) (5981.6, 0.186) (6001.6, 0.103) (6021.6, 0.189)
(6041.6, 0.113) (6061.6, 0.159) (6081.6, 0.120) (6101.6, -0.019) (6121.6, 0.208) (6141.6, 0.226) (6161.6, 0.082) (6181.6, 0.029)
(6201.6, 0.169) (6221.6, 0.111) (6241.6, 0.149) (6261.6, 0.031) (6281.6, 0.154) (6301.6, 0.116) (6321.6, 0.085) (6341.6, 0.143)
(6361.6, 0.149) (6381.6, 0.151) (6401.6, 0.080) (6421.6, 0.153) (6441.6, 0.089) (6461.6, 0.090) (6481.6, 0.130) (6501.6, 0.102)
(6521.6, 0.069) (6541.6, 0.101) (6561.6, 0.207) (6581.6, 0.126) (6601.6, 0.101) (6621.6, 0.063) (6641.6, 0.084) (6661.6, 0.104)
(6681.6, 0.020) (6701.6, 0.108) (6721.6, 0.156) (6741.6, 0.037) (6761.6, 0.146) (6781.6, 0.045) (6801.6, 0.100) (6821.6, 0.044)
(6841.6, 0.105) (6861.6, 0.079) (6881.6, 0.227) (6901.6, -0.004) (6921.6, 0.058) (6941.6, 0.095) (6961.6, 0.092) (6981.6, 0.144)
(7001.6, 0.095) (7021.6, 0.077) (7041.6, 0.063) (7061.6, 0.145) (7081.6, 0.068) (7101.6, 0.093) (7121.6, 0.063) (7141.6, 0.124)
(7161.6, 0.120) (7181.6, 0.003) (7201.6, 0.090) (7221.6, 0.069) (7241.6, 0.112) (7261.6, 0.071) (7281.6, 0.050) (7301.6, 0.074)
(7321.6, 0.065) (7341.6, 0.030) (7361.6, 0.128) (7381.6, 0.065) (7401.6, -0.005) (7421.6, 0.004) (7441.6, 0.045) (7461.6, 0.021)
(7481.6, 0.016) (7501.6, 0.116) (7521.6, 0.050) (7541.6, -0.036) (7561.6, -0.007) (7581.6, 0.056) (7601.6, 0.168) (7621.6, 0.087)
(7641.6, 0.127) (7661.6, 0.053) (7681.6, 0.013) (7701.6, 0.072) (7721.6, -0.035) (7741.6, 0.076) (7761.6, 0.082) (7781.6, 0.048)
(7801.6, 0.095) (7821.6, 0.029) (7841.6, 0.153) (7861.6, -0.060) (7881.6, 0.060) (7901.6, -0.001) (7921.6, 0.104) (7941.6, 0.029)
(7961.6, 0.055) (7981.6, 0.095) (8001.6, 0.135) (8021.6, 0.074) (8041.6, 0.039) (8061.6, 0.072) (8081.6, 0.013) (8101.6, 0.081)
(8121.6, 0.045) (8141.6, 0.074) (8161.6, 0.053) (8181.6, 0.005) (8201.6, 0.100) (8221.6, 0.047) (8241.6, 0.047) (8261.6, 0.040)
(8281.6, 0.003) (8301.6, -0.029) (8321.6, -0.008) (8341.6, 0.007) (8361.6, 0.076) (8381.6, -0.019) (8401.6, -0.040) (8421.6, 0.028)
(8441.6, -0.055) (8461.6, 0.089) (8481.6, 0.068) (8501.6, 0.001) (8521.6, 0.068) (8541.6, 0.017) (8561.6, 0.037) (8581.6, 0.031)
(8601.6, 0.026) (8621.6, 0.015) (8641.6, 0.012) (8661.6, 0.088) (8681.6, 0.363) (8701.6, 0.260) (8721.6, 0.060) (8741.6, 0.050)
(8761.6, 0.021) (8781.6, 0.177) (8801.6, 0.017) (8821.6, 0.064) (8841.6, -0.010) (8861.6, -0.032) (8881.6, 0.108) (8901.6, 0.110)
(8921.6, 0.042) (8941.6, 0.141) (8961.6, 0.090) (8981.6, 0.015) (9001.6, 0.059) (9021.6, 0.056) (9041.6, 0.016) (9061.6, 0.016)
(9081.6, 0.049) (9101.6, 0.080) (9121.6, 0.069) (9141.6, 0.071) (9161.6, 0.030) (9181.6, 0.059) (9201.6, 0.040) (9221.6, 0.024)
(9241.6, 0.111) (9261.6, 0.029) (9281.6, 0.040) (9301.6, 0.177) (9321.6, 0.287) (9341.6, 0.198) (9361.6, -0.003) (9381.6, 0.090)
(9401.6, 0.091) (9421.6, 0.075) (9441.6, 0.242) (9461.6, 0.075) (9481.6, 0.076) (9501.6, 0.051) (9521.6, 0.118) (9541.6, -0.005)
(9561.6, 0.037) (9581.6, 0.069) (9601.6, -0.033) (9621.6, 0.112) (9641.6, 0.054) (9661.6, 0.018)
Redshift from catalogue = 1.330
